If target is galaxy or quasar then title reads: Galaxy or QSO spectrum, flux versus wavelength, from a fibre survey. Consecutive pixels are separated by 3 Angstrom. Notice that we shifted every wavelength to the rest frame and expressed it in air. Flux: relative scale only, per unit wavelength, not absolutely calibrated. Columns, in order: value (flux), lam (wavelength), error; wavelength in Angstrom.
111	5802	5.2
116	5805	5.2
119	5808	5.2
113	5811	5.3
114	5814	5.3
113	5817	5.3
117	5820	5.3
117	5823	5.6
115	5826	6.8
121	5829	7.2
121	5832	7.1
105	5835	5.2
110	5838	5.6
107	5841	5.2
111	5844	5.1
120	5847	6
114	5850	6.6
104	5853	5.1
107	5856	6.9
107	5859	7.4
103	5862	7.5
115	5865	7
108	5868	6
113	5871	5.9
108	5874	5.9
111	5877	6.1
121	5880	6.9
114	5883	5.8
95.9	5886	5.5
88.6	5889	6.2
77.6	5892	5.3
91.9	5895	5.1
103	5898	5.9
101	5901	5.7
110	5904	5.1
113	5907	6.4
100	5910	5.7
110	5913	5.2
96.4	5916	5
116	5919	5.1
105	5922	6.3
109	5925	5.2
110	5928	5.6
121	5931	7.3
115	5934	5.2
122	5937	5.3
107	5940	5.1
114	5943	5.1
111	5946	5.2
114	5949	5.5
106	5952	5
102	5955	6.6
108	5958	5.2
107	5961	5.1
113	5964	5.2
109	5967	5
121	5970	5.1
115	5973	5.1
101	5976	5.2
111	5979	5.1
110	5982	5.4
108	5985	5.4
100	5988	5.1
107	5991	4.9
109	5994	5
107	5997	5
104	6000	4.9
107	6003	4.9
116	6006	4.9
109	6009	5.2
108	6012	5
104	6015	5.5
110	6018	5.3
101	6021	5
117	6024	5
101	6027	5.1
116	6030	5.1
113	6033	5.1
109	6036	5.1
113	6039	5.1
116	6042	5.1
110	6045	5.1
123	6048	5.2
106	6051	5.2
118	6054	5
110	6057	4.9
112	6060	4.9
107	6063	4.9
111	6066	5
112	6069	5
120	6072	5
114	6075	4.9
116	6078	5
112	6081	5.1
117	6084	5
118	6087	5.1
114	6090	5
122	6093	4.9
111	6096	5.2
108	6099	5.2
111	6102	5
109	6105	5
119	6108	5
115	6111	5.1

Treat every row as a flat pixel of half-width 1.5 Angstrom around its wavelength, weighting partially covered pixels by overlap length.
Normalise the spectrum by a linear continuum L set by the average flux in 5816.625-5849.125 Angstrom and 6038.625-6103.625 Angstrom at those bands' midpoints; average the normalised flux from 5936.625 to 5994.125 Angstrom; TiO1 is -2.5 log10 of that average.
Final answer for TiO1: 0.04 mag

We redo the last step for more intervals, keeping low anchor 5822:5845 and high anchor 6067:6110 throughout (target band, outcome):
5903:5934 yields 0.04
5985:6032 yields 0.06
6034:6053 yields 0.01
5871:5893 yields 0.10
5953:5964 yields 0.07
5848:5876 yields 0.04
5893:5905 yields 0.14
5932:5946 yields -0.01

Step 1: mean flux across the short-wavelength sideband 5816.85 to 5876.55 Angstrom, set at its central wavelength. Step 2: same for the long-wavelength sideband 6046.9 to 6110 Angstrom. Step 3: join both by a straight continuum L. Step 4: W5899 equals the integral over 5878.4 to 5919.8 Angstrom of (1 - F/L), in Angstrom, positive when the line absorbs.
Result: 3.6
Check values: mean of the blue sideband 112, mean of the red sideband 114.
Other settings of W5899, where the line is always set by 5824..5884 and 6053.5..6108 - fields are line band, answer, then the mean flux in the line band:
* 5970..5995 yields 1.0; 108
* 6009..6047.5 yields 1.0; 110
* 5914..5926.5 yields 0.6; 107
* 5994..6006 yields 0.6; 108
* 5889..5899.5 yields 2.0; 90.5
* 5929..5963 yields 0.3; 112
